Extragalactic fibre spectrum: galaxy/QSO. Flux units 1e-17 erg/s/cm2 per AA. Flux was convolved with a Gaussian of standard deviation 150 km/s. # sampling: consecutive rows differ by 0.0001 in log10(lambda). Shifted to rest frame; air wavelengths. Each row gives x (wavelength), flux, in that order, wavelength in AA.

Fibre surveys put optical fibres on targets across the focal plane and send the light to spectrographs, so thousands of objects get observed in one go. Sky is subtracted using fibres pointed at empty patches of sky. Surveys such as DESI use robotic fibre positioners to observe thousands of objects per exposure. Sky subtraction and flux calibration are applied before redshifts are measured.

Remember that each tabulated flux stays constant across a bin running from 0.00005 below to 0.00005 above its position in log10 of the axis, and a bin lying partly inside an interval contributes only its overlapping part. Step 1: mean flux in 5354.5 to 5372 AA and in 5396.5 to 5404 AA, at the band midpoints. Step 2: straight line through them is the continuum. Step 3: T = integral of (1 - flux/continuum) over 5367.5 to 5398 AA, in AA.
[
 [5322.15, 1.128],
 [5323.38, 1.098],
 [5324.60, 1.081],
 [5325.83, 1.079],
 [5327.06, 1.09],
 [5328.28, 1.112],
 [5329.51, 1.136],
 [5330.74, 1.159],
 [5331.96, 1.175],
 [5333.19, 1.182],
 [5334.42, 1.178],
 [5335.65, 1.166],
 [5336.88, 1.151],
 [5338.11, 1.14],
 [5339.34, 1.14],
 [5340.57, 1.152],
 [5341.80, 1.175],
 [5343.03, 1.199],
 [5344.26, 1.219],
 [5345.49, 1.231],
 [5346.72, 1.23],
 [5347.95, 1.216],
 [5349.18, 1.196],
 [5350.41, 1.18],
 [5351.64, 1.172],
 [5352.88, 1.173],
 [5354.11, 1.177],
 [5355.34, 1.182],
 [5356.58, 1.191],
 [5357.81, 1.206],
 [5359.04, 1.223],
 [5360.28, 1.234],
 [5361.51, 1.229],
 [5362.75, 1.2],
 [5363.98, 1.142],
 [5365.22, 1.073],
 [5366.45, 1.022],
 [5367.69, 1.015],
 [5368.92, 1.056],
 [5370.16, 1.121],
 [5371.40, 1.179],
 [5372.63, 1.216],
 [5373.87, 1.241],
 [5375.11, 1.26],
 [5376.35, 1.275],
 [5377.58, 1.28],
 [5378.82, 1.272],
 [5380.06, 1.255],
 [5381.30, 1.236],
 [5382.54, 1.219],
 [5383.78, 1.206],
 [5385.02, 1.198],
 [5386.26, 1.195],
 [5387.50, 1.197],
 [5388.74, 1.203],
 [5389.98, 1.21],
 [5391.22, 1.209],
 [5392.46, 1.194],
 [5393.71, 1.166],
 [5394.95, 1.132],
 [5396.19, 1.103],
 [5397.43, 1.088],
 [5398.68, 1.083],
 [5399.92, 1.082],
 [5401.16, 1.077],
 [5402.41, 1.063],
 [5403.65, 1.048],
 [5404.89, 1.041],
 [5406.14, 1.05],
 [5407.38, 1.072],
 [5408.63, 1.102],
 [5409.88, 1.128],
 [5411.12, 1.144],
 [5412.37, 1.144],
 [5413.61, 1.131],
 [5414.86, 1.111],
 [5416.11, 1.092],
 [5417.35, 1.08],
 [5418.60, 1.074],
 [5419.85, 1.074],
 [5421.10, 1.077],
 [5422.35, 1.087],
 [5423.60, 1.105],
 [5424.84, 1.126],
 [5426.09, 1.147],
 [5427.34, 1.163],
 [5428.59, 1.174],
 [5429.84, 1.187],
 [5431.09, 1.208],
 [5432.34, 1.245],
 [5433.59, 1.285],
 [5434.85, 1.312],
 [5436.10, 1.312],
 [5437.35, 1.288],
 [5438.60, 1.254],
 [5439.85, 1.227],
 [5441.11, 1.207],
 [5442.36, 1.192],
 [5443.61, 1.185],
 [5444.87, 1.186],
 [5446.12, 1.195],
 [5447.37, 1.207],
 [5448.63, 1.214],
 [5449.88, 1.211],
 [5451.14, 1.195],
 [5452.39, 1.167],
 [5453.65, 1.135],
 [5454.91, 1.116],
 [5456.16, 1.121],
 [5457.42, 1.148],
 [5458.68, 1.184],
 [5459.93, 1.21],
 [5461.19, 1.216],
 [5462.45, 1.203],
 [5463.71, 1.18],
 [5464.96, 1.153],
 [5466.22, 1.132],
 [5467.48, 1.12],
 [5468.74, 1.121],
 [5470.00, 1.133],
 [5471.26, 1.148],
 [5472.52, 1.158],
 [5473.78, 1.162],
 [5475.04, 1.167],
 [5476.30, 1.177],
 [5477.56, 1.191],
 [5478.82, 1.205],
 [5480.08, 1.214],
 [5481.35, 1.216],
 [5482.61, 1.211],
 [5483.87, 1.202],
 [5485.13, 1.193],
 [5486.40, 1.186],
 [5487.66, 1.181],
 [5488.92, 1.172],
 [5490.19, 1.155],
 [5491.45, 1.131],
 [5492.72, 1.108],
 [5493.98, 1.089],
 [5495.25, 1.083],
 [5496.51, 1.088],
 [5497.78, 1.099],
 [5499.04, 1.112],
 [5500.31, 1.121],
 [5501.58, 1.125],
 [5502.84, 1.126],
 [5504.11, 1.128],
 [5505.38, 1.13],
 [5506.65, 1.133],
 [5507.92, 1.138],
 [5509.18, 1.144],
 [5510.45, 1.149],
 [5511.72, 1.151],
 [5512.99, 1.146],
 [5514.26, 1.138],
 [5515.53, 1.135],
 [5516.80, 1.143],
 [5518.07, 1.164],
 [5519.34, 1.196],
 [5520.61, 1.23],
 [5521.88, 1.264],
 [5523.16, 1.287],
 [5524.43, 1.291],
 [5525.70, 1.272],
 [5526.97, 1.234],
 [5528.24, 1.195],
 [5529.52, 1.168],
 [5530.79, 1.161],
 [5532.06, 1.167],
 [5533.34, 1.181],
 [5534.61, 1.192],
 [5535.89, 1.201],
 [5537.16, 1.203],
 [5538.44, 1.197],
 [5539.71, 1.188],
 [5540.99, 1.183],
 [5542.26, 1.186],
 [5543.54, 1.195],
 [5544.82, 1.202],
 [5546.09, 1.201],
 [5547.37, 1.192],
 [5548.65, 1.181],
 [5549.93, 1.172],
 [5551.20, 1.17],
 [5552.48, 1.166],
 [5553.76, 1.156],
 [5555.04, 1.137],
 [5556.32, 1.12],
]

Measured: -2.25 AA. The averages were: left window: 1.15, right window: 1.08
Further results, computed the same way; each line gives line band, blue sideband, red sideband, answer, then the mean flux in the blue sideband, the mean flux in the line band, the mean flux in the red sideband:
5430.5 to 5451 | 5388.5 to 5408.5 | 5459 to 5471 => -1.6 AA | 1.11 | 1.23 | 1.16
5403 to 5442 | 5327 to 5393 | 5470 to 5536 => 0.8 AA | 1.18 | 1.15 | 1.17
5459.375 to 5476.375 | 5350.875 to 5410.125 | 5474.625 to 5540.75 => 0.1 AA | 1.16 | 1.16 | 1.17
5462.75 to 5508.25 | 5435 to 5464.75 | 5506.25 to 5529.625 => 1.7 AA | 1.2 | 1.15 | 1.19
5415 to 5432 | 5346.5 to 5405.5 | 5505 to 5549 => 0.7 AA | 1.17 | 1.12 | 1.19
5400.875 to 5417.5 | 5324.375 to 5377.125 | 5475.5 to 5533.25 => 1.1 AA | 1.17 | 1.09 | 1.17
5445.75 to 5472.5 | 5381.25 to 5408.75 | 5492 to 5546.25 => -0.3 AA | 1.14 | 1.17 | 1.17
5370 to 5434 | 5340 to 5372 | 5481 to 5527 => 0.7 AA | 1.17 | 1.15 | 1.16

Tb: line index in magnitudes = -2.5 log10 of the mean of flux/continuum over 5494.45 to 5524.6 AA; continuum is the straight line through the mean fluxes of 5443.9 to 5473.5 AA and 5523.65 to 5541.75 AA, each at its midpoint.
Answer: 0.04 mag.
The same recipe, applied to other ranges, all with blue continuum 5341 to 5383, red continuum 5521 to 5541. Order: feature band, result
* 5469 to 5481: 0.030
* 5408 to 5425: 0.088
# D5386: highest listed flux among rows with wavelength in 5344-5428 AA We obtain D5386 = 1.28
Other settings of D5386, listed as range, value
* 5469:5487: 1.216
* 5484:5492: 1.193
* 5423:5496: 1.312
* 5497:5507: 1.133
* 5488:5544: 1.291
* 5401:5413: 1.144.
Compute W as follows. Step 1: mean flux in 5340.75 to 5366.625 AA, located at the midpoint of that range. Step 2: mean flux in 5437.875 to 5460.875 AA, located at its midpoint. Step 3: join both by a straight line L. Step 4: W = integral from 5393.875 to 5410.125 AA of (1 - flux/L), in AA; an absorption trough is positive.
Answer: 1.4 AA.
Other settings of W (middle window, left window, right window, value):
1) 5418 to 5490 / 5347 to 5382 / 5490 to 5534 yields -0.6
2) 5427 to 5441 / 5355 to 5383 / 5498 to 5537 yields -0.7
